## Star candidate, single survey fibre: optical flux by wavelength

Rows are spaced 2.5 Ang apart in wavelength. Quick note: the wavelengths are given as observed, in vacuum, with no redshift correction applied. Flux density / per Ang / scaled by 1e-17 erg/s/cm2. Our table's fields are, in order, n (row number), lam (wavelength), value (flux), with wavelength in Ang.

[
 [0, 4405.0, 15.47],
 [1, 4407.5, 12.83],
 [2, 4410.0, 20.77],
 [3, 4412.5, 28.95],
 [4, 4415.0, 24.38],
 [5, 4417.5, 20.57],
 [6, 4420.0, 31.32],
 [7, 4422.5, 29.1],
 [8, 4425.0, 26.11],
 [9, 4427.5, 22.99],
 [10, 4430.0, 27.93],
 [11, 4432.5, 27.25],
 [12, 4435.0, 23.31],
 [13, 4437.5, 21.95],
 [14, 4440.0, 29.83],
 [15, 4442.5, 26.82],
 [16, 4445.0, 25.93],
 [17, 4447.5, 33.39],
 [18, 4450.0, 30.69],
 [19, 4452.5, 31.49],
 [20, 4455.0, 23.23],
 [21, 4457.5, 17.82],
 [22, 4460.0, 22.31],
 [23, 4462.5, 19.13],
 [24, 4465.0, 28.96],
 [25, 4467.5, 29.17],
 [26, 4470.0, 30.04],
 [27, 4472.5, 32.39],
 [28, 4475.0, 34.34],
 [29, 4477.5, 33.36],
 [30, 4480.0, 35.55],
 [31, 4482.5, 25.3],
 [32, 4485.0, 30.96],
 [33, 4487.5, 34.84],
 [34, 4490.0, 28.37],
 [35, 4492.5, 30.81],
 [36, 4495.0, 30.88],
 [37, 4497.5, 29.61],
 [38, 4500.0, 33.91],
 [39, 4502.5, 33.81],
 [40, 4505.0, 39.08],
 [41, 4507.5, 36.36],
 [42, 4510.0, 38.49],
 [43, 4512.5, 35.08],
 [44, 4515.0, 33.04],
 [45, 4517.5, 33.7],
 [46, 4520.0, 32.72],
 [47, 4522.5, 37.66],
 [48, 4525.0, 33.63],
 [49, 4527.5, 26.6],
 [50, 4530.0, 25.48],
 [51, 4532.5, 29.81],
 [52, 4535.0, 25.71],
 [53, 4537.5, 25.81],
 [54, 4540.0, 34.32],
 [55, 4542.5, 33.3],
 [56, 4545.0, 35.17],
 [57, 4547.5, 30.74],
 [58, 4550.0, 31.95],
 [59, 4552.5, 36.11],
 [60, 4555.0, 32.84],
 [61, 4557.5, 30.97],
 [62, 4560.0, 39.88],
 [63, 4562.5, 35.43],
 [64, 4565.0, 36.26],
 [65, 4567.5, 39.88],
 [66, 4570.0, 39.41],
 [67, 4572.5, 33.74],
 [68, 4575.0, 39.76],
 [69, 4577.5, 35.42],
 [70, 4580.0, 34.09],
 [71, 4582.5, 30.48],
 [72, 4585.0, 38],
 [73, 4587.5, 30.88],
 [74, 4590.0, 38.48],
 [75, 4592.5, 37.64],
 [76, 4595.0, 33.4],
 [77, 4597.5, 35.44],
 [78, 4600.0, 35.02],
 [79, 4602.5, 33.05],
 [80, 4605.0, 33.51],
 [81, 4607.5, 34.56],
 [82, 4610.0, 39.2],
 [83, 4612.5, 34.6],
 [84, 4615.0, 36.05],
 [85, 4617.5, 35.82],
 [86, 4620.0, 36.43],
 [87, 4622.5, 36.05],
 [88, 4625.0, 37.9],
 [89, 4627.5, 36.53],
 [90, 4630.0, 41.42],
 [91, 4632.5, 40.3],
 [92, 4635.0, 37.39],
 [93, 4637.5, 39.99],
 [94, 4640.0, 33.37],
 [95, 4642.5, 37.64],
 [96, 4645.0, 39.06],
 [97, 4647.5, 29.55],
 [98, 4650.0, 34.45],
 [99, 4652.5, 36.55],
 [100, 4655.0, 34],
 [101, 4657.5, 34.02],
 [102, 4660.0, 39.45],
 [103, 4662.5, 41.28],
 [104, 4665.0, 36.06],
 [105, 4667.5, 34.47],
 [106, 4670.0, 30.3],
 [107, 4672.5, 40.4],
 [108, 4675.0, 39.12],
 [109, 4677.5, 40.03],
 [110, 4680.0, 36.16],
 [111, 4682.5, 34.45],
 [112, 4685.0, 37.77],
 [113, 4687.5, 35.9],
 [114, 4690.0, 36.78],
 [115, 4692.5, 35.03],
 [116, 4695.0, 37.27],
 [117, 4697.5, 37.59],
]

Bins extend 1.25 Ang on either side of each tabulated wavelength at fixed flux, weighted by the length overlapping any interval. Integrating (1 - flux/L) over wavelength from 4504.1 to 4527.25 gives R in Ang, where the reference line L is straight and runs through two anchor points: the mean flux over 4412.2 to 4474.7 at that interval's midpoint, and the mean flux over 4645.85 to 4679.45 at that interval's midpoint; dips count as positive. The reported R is -4.1 Ang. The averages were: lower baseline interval 26.7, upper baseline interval 36.2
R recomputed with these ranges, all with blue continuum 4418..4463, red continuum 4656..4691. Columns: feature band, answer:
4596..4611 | -0.6 Ang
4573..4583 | -0.8 Ang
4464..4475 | -1.3 Ang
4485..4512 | -4.4 Ang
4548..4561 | -1.1 Ang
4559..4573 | -2.5 Ang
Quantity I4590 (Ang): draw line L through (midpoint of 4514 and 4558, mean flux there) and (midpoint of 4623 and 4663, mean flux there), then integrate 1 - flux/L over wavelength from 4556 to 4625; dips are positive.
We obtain -2.8 Ang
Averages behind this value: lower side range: 31.6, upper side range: 37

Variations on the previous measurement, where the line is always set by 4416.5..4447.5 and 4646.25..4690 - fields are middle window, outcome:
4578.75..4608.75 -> -1.3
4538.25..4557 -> -1.2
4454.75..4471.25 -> 2.0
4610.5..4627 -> -1.1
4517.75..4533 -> -0.5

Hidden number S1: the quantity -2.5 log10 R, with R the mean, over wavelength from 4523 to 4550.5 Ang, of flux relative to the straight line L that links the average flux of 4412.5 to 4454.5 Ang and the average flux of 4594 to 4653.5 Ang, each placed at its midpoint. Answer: 0.06 mag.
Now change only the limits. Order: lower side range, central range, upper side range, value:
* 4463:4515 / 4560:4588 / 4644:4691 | -0.057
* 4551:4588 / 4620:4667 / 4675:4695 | -0.016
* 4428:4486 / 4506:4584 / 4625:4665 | -0.053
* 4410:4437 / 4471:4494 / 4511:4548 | -0.098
